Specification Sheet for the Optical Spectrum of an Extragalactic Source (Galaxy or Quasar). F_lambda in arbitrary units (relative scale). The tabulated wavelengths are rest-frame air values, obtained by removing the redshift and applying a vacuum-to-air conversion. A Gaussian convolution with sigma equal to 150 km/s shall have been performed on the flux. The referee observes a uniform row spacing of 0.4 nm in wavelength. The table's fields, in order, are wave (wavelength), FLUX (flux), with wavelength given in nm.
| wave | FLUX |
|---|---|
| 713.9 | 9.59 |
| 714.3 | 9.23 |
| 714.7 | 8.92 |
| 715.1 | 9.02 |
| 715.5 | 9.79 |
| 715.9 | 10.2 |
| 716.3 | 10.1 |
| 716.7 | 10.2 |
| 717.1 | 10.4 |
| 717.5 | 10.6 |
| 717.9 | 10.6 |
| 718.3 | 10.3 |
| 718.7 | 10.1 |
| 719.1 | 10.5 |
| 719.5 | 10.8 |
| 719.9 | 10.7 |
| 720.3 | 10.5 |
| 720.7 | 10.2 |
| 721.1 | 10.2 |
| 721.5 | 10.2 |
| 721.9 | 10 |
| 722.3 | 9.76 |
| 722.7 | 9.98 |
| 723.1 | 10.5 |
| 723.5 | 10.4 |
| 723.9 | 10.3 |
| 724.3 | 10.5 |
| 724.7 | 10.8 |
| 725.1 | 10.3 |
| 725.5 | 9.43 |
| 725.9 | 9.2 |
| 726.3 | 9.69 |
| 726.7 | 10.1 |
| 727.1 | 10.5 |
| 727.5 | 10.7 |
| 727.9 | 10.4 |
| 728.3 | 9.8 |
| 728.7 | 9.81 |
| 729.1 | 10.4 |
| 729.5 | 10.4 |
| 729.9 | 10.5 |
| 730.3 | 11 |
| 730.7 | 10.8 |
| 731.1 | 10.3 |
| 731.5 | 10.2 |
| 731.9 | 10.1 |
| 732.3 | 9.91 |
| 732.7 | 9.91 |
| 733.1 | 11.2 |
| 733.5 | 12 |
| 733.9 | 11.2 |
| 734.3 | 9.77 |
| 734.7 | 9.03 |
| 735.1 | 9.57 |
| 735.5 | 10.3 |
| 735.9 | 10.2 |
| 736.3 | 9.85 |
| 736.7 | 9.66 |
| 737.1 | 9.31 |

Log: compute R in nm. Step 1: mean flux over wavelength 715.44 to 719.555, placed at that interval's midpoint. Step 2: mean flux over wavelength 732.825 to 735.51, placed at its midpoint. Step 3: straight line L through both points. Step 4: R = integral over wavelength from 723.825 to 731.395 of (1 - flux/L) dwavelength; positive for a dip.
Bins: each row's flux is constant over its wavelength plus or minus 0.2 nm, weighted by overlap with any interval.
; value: 0.10 nm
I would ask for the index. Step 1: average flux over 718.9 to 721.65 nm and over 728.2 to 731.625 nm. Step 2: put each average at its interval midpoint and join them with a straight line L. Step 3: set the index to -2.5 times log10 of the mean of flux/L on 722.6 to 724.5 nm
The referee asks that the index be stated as 0.01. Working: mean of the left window 10.4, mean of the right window 10.4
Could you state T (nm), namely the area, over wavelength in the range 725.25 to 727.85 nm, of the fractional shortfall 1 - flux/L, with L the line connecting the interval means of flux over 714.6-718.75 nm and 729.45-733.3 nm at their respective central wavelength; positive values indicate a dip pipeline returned 0.08 nm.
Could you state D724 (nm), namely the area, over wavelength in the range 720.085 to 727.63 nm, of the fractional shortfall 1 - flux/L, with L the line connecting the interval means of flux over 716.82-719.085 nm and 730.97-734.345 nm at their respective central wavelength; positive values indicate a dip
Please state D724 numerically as 0.21 nm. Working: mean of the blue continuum 10.4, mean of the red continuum 10.5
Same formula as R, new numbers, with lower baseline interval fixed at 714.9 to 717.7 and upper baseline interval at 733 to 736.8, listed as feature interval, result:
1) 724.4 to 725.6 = -0.01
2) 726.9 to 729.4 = -0.02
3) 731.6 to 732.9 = 0.03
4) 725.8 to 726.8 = 0.05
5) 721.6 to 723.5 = 0.00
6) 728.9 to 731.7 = -0.08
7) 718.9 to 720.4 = -0.08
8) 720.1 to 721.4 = -0.02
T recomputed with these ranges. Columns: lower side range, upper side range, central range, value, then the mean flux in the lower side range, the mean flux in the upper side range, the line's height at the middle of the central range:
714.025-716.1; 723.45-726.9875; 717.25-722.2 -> -0.33 nm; 9.44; 10.1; 9.73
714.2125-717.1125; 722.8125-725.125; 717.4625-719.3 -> -0.08 nm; 9.71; 10.5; 9.95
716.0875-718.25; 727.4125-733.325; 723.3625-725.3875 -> -0.01 nm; 10.4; 10.4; 10.4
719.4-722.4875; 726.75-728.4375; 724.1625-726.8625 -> 0.09 nm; 10.3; 10.3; 10.3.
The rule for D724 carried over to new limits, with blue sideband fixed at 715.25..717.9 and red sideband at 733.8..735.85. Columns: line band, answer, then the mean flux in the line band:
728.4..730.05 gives -0.037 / 10.2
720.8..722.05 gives 0.000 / 10.1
